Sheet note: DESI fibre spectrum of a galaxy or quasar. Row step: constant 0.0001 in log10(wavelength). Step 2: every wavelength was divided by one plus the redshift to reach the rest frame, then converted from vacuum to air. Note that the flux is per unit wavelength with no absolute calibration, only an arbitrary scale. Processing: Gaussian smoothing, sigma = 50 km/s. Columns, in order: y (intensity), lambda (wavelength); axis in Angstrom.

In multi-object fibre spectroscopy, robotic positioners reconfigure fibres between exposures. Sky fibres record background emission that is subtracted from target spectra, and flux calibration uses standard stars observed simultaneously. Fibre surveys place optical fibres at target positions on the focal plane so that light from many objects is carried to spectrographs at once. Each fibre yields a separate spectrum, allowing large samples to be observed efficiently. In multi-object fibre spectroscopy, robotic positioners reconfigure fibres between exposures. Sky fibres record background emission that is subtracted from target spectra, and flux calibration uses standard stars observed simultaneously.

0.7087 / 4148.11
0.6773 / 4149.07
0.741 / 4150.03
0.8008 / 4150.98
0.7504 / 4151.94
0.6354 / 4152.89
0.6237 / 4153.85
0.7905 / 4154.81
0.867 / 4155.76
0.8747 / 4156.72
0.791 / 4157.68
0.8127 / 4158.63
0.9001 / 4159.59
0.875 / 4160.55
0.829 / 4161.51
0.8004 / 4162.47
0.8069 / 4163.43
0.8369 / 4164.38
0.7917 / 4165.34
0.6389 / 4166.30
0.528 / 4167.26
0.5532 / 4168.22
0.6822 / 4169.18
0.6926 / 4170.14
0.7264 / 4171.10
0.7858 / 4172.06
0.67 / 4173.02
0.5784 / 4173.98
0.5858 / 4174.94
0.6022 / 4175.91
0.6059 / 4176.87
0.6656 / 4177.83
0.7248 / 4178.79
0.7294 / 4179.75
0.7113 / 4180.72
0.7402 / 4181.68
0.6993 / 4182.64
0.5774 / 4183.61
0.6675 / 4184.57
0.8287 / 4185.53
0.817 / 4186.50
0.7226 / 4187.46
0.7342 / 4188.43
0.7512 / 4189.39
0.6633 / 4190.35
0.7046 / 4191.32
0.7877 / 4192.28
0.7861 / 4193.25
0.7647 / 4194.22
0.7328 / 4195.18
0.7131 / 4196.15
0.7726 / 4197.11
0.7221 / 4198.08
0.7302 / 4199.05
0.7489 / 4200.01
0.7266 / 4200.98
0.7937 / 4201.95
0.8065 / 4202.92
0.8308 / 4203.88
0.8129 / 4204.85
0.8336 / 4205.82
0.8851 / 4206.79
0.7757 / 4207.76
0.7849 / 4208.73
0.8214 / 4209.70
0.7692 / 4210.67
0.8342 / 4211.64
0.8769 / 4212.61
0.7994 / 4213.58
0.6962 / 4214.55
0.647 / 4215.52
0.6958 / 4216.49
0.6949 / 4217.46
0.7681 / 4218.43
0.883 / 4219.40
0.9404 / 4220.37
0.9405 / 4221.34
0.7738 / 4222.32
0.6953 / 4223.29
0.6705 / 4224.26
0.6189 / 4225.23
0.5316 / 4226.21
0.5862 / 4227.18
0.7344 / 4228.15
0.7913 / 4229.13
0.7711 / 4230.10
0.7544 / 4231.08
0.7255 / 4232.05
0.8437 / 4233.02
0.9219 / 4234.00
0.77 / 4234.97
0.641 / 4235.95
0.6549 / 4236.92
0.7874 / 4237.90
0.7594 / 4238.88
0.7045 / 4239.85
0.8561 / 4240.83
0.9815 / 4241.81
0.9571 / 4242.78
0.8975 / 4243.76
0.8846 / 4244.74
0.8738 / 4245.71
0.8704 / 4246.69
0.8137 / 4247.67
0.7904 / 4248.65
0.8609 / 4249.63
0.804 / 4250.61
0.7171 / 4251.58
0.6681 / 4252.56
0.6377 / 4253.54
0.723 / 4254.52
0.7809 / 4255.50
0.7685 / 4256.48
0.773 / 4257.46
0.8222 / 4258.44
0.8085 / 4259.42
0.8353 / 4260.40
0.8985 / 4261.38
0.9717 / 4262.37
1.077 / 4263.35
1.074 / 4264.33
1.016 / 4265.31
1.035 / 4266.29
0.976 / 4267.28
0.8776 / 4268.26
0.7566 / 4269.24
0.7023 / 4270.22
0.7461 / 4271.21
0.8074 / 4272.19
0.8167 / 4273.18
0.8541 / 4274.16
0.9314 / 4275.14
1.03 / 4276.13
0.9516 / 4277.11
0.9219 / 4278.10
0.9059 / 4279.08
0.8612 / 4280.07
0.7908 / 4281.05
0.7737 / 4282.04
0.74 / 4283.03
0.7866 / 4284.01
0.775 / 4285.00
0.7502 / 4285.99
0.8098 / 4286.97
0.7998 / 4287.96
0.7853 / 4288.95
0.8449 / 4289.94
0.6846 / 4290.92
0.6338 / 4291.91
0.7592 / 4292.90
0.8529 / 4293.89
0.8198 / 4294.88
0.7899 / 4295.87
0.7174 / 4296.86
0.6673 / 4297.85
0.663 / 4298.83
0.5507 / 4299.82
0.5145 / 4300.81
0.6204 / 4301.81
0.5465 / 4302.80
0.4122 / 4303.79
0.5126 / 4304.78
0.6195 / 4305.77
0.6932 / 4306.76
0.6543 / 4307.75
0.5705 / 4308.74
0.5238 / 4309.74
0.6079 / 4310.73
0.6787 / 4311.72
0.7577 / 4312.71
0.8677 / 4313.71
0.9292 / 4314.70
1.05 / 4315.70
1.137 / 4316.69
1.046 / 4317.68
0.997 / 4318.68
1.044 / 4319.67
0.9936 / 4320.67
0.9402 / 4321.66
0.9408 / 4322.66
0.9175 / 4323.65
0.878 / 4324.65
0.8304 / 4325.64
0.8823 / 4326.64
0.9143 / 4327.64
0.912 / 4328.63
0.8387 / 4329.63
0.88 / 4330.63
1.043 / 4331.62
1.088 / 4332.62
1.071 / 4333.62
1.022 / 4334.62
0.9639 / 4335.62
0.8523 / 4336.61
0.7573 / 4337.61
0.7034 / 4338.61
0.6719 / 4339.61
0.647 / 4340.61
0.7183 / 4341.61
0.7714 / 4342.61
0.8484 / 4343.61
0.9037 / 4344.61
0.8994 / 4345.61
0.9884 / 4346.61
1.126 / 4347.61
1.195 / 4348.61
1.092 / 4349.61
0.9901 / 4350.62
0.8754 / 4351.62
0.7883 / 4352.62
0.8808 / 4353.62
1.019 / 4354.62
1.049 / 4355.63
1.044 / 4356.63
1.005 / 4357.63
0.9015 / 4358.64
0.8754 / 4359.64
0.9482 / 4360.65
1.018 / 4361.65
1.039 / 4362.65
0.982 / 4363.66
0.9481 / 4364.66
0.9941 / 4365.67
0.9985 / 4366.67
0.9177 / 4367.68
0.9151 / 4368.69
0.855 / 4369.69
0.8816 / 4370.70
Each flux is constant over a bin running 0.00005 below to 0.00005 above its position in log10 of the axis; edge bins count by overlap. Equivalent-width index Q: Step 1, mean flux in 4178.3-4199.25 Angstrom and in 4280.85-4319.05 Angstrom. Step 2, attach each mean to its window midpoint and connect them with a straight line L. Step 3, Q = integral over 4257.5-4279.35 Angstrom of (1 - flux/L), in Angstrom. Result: -4.9 Angstrom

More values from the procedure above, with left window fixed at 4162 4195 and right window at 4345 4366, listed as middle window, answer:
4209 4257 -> 0.9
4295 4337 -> 5.0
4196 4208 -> -0.7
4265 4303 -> 3.3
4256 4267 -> -1.1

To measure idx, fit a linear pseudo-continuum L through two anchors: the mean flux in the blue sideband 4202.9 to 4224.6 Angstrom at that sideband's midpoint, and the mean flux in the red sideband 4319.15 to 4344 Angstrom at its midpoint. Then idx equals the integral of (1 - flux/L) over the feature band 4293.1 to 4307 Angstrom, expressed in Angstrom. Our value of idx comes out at 3.5 Angstrom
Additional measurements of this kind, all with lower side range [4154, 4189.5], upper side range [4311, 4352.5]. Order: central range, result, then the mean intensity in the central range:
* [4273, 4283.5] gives -0.2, 0.873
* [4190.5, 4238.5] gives 1.0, 0.761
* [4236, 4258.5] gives 0.6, 0.796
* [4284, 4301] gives 2.6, 0.736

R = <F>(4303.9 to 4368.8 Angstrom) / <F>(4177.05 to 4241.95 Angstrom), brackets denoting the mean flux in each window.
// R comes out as 1.2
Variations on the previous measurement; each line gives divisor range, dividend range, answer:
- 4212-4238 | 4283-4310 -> 0.91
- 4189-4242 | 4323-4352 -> 1.19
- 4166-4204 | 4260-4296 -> 1.20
